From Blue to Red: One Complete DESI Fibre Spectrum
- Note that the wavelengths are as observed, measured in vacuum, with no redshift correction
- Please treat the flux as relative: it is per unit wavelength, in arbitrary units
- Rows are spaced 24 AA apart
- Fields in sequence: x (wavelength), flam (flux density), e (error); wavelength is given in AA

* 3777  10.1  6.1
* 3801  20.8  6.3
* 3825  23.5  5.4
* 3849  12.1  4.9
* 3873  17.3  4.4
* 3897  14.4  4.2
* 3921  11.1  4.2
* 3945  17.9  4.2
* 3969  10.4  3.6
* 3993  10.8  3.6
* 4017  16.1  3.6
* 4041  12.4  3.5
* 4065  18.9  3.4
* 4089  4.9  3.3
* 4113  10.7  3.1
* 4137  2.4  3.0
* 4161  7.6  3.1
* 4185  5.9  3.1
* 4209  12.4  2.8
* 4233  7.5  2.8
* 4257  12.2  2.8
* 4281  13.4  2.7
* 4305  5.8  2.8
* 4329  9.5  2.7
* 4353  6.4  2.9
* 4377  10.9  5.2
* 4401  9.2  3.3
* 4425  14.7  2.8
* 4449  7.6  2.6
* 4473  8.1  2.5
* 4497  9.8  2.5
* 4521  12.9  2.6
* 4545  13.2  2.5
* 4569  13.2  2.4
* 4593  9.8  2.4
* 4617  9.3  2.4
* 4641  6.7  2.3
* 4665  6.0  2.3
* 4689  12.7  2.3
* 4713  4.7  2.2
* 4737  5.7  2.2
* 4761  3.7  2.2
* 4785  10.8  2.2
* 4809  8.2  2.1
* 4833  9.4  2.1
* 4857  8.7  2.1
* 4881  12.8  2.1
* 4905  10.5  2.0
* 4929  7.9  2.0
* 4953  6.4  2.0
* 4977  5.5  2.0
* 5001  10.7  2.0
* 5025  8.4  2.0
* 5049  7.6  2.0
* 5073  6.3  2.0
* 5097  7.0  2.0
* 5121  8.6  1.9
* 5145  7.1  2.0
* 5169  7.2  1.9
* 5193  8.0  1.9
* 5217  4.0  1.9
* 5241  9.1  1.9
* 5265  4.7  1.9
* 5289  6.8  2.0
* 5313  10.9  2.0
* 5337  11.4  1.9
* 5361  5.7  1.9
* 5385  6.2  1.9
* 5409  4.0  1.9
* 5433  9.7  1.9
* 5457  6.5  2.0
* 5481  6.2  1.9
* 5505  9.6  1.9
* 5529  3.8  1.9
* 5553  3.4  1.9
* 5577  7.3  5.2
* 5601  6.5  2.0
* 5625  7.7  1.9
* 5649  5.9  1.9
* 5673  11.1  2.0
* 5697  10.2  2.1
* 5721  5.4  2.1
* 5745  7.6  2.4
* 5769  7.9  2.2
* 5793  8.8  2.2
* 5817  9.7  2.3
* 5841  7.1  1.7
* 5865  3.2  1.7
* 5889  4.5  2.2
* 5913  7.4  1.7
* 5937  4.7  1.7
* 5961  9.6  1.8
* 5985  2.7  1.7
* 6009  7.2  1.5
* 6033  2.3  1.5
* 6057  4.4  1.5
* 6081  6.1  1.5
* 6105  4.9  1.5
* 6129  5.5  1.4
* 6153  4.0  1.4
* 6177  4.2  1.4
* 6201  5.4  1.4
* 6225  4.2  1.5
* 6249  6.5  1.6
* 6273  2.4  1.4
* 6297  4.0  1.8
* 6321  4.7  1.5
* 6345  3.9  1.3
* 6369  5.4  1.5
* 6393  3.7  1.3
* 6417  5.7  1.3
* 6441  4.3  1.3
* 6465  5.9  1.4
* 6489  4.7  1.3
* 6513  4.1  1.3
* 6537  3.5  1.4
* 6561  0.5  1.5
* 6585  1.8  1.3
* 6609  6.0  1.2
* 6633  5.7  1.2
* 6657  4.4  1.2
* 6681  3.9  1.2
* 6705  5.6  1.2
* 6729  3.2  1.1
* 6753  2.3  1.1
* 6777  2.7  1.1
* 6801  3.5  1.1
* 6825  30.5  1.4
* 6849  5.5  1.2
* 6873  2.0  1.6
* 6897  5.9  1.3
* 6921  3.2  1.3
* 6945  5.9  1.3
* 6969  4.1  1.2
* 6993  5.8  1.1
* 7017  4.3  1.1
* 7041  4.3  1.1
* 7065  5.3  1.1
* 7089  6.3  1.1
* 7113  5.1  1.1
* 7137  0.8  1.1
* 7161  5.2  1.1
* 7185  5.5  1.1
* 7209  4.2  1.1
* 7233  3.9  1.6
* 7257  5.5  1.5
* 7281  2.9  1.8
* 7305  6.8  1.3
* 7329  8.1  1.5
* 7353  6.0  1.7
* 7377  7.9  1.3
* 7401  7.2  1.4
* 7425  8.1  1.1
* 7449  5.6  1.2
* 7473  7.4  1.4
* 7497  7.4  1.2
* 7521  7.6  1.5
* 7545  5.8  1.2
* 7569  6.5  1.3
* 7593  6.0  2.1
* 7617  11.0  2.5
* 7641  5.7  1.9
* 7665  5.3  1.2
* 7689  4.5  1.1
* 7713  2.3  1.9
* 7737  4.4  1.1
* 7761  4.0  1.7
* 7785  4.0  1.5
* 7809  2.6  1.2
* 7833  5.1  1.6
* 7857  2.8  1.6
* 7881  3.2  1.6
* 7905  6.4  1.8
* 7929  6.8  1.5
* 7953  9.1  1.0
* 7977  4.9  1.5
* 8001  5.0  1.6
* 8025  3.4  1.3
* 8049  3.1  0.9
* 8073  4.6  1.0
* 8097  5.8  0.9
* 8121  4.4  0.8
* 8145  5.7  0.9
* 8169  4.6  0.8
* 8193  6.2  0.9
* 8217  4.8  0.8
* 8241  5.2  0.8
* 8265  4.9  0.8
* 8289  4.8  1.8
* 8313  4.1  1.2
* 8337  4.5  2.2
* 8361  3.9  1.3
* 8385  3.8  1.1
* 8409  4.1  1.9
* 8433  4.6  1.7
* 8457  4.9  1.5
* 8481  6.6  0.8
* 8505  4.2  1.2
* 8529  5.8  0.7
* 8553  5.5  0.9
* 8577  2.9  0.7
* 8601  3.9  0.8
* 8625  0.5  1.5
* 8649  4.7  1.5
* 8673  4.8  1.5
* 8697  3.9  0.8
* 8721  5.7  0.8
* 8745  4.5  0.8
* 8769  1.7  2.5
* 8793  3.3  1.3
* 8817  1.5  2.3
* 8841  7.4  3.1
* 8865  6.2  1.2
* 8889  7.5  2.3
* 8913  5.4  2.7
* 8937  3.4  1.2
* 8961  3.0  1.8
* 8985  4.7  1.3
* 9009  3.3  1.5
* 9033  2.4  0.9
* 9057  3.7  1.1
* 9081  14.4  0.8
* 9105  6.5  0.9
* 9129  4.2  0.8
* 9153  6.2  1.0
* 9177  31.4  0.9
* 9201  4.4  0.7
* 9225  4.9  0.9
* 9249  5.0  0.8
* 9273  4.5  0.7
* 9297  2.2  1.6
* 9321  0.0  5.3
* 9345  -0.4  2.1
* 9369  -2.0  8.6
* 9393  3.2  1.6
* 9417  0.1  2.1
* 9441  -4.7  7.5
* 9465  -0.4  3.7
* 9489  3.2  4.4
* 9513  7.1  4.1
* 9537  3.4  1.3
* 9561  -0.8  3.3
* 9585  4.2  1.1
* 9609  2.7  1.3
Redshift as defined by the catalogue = 0.831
